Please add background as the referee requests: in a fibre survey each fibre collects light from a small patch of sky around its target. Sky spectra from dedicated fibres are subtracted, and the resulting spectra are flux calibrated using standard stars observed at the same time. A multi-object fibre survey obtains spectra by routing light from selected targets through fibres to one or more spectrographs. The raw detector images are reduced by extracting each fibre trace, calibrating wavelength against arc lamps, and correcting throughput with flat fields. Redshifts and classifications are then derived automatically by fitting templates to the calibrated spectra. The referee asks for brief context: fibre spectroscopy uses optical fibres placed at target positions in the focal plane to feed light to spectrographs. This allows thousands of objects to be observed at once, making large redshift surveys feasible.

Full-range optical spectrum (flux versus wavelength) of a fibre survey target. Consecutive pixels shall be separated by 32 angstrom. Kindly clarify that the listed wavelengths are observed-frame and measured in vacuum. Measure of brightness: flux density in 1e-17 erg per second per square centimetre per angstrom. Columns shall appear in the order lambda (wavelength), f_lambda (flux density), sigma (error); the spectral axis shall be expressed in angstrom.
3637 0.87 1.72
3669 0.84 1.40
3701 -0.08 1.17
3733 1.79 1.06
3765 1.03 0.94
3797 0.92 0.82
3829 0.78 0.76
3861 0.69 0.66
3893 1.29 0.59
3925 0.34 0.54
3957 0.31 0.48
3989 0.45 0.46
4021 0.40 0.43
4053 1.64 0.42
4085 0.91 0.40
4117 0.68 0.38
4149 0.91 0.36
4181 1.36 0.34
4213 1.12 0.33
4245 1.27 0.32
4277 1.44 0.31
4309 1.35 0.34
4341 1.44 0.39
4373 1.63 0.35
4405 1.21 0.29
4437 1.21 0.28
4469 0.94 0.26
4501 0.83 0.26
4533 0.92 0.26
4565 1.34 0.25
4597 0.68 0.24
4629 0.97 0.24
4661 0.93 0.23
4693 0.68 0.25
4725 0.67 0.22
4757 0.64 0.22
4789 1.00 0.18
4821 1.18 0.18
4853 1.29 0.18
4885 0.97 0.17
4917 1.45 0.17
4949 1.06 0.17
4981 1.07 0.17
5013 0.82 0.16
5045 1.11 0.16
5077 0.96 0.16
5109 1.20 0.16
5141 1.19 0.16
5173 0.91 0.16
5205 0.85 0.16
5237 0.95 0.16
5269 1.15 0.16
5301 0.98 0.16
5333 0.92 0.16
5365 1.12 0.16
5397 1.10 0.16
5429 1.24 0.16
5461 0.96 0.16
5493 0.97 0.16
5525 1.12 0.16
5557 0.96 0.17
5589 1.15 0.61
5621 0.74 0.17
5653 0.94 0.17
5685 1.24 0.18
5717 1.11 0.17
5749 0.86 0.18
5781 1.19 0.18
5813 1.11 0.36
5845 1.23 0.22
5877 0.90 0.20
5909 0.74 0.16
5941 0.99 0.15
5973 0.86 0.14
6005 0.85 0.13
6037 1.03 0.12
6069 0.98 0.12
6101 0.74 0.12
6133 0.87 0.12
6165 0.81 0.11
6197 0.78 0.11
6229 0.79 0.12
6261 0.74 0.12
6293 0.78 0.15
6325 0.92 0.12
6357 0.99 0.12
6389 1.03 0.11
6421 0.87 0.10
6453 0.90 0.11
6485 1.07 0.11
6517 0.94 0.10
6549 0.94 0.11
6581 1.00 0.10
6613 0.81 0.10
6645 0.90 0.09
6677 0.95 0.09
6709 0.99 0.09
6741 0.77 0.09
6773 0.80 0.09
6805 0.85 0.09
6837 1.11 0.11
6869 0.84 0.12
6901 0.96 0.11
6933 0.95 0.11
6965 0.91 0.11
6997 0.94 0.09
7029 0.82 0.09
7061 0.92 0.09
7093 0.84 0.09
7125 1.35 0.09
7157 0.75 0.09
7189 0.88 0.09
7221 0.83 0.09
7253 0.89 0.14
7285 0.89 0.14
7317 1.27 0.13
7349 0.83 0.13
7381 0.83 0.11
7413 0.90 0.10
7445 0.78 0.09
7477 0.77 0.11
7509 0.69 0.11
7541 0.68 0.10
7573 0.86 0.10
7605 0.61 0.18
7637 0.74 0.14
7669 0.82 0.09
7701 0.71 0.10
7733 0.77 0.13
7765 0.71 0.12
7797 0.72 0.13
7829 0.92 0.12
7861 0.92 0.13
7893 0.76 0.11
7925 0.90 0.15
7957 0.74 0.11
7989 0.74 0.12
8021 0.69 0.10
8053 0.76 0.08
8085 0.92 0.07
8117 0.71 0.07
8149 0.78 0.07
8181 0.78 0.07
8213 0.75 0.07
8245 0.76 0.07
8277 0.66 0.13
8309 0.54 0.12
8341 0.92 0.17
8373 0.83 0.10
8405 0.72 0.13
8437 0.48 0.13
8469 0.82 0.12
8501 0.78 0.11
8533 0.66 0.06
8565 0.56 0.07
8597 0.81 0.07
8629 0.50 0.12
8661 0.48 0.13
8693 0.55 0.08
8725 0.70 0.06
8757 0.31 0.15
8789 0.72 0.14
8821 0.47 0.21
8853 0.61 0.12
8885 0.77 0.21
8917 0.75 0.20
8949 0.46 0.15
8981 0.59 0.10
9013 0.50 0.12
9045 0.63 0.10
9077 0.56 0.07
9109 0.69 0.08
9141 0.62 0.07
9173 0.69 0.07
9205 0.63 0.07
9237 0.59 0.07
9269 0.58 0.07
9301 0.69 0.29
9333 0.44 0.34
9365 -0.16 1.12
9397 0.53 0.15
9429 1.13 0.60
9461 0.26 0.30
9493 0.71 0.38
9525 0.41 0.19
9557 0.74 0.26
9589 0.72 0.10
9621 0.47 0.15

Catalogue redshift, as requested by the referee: 0.09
